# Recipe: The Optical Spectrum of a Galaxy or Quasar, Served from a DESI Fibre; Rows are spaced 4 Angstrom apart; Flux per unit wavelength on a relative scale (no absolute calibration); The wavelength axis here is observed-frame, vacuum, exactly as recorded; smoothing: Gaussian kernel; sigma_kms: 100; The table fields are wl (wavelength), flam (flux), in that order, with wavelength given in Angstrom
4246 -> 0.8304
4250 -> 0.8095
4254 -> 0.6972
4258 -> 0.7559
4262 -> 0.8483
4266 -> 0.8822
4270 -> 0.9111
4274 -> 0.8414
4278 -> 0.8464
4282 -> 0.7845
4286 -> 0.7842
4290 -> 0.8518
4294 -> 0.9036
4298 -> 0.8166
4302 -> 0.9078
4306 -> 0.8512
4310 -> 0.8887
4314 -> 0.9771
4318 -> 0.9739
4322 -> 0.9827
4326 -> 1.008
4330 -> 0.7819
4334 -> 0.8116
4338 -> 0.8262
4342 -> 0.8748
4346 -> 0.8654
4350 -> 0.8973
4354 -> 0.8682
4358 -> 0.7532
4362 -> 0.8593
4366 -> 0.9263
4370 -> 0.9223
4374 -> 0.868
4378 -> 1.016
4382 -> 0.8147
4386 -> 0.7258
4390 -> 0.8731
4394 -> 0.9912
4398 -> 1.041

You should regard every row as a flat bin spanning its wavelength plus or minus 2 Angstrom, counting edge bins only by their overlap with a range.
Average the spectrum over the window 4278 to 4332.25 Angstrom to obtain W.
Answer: 0.884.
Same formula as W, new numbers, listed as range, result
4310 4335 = 0.924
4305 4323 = 0.937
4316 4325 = 0.982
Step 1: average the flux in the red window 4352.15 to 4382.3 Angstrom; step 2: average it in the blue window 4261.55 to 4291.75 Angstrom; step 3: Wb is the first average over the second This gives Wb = 1.05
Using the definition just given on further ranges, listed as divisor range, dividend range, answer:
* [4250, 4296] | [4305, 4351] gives 1.08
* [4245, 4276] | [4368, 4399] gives 1.10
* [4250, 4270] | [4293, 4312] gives 1.08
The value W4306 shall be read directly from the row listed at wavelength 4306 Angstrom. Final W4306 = 0.8512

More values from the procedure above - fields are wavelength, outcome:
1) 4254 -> 0.6972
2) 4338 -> 0.8262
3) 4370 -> 0.9223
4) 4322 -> 0.9827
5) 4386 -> 0.7258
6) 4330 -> 0.7819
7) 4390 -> 0.8731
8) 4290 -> 0.8518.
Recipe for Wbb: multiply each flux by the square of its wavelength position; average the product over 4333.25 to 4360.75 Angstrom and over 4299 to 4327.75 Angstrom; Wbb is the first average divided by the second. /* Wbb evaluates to 0.9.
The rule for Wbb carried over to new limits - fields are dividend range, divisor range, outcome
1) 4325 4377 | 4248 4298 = 1.09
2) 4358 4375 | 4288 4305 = 1.04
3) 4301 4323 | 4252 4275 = 1.16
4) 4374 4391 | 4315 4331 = 0.93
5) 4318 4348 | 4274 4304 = 1.07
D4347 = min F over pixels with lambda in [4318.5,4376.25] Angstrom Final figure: 0.7532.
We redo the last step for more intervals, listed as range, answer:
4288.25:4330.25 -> 0.7819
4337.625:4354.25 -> 0.8262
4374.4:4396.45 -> 0.7258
